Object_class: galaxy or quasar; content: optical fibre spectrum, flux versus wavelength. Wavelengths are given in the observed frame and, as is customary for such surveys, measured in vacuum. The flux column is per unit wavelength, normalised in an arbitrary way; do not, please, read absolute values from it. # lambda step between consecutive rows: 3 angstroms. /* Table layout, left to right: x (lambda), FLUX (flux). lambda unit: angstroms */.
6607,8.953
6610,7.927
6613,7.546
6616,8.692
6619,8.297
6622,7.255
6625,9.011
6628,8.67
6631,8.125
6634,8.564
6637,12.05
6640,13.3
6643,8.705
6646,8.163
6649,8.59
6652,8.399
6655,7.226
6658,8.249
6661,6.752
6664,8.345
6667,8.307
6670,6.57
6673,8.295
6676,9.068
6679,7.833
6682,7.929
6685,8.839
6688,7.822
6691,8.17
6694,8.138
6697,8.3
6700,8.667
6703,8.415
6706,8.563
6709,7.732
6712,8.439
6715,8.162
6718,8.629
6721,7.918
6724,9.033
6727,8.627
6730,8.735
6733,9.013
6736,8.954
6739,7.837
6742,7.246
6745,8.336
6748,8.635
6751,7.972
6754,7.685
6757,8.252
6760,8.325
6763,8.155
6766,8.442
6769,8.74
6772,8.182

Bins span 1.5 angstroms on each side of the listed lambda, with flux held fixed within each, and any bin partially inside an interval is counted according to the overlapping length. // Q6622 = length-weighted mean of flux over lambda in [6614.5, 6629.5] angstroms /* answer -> 8.38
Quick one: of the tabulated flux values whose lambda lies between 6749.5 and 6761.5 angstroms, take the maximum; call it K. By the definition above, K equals 8.325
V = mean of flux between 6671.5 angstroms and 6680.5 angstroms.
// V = 8.4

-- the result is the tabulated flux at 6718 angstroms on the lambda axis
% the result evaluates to 8.629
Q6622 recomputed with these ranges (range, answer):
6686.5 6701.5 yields 8.22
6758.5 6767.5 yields 8.31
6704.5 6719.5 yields 8.3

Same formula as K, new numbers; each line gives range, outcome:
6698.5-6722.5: 8.667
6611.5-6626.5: 9.011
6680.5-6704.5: 8.839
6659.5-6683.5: 9.068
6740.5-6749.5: 8.635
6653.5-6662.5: 8.249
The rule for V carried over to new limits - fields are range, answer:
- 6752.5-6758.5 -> 7.97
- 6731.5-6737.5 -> 8.98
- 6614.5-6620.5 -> 8.49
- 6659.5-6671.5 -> 7.49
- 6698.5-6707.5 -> 8.55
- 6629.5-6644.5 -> 10.1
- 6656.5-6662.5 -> 7.5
